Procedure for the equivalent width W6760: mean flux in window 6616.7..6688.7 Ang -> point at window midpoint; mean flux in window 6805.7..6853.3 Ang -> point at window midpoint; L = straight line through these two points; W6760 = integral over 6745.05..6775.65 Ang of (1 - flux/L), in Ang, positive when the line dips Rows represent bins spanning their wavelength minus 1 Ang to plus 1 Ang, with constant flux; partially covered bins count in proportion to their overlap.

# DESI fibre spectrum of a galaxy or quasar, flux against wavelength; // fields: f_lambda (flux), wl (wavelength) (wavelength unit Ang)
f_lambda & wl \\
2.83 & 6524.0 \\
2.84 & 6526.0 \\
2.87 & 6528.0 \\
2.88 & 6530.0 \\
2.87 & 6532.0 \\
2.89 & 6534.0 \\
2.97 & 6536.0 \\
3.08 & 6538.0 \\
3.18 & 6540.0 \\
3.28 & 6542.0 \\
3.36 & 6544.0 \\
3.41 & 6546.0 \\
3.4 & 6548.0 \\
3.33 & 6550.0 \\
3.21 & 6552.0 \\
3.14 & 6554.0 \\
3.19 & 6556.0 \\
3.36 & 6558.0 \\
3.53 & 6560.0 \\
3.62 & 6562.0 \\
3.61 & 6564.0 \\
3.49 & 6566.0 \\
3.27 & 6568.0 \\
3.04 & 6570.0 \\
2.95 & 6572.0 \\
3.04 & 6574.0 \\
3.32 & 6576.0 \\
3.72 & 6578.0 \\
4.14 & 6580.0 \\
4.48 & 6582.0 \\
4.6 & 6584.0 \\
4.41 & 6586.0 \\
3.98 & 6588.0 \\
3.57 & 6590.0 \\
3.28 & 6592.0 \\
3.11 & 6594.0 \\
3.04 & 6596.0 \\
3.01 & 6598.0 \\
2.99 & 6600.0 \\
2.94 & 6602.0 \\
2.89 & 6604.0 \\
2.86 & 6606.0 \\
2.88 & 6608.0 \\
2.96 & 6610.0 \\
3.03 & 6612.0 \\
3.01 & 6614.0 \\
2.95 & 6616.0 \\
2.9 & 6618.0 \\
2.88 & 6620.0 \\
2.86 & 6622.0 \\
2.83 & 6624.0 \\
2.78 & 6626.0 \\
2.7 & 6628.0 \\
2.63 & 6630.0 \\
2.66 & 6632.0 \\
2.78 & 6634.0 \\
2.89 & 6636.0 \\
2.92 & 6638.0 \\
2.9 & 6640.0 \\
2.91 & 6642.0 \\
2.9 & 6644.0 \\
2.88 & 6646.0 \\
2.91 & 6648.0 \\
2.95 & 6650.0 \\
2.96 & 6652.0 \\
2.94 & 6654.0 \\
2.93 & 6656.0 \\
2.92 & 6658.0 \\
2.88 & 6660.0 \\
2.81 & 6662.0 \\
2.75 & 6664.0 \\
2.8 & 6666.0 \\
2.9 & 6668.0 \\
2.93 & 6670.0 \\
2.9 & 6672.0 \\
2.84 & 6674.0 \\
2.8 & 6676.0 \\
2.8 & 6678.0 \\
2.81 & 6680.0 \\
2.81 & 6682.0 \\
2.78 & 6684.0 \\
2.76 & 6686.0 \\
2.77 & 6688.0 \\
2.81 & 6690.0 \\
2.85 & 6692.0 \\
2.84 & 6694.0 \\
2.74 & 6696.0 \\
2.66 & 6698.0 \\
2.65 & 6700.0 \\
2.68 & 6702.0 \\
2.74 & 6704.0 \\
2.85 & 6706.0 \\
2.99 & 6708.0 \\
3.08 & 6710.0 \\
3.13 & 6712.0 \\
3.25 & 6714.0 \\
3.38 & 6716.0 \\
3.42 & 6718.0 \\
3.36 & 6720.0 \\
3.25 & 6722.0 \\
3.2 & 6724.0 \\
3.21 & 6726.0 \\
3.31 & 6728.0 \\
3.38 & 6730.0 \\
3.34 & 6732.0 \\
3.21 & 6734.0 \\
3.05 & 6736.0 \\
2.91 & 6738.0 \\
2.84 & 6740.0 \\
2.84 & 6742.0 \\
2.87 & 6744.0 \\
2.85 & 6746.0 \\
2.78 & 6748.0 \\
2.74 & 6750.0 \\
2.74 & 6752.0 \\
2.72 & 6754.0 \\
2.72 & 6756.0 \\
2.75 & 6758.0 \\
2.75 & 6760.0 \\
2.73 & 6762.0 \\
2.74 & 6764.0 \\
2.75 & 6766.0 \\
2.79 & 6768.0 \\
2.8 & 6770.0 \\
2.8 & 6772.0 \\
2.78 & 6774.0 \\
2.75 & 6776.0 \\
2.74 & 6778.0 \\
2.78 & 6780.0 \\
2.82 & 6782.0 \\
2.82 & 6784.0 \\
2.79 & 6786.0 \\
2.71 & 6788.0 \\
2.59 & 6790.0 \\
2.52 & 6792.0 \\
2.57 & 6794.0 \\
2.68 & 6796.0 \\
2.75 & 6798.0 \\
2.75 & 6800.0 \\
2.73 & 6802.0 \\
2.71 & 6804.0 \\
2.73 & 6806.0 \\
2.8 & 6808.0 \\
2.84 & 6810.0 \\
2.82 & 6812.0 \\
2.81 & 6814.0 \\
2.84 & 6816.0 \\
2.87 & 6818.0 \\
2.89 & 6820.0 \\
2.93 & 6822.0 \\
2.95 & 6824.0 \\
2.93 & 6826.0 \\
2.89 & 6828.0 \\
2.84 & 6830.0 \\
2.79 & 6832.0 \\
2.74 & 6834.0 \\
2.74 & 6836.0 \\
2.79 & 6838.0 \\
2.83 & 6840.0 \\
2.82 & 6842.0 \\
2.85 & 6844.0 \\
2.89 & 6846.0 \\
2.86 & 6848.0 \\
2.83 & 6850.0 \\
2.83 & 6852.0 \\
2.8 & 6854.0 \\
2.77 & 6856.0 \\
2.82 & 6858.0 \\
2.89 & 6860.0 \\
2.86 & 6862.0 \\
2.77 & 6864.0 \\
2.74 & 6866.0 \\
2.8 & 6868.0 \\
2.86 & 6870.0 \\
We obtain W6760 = 0.9 Ang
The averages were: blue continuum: 2.84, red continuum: 2.84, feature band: 2.76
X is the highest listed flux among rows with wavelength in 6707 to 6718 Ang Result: 3.42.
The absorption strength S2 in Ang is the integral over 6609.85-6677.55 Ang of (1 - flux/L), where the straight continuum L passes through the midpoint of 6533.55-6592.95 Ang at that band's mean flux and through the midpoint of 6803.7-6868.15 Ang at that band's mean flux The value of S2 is 8.46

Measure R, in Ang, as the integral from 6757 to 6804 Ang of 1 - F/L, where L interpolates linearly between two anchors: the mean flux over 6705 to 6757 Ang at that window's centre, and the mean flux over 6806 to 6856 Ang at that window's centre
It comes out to 3.40 Ang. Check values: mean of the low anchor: 3.05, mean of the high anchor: 2.84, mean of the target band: 2.73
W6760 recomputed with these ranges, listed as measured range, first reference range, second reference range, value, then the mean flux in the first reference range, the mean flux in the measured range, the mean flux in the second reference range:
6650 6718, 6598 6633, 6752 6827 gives -1.18 Ang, 2.87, 2.88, 2.77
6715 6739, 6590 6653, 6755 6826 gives -3.62 Ang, 2.92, 3.25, 2.77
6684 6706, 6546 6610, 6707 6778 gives 2.41 Ang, 3.39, 2.76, 2.97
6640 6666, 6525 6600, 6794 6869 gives 2.32 Ang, 3.36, 2.89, 2.81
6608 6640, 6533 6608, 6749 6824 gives 3.59 Ang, 3.36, 2.85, 2.76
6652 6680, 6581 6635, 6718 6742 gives 2.67 Ang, 3.15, 2.86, 3.18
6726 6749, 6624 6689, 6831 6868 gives -1.74 Ang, 2.84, 3.04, 2.81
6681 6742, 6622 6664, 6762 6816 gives -4.44 Ang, 2.85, 3.01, 2.75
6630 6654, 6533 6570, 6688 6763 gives 1.90 Ang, 3.29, 2.87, 2.96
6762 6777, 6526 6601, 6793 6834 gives 0.68 Ang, 3.36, 2.77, 2.8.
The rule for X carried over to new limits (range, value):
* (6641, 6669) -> 2.96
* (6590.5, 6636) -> 3.28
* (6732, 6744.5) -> 3.34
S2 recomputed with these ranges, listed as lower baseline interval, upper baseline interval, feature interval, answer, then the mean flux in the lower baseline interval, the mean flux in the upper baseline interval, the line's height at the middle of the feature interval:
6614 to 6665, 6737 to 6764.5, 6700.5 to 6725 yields -2.5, 2.86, 2.79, 2.81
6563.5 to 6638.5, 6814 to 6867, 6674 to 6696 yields 1.9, 3.19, 2.84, 3.07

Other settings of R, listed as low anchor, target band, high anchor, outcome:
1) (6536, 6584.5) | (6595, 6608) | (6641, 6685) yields 1.03 Ang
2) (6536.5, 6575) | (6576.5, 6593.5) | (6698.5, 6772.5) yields -3.90 Ang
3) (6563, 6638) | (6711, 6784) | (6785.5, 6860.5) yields -0.56 Ang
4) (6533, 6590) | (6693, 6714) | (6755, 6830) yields 1.27 Ang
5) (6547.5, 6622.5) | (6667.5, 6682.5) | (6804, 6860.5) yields 1.40 Ang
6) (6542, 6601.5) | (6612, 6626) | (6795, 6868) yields 1.84 Ang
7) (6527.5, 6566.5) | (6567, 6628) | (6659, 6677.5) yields -3.41 Ang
